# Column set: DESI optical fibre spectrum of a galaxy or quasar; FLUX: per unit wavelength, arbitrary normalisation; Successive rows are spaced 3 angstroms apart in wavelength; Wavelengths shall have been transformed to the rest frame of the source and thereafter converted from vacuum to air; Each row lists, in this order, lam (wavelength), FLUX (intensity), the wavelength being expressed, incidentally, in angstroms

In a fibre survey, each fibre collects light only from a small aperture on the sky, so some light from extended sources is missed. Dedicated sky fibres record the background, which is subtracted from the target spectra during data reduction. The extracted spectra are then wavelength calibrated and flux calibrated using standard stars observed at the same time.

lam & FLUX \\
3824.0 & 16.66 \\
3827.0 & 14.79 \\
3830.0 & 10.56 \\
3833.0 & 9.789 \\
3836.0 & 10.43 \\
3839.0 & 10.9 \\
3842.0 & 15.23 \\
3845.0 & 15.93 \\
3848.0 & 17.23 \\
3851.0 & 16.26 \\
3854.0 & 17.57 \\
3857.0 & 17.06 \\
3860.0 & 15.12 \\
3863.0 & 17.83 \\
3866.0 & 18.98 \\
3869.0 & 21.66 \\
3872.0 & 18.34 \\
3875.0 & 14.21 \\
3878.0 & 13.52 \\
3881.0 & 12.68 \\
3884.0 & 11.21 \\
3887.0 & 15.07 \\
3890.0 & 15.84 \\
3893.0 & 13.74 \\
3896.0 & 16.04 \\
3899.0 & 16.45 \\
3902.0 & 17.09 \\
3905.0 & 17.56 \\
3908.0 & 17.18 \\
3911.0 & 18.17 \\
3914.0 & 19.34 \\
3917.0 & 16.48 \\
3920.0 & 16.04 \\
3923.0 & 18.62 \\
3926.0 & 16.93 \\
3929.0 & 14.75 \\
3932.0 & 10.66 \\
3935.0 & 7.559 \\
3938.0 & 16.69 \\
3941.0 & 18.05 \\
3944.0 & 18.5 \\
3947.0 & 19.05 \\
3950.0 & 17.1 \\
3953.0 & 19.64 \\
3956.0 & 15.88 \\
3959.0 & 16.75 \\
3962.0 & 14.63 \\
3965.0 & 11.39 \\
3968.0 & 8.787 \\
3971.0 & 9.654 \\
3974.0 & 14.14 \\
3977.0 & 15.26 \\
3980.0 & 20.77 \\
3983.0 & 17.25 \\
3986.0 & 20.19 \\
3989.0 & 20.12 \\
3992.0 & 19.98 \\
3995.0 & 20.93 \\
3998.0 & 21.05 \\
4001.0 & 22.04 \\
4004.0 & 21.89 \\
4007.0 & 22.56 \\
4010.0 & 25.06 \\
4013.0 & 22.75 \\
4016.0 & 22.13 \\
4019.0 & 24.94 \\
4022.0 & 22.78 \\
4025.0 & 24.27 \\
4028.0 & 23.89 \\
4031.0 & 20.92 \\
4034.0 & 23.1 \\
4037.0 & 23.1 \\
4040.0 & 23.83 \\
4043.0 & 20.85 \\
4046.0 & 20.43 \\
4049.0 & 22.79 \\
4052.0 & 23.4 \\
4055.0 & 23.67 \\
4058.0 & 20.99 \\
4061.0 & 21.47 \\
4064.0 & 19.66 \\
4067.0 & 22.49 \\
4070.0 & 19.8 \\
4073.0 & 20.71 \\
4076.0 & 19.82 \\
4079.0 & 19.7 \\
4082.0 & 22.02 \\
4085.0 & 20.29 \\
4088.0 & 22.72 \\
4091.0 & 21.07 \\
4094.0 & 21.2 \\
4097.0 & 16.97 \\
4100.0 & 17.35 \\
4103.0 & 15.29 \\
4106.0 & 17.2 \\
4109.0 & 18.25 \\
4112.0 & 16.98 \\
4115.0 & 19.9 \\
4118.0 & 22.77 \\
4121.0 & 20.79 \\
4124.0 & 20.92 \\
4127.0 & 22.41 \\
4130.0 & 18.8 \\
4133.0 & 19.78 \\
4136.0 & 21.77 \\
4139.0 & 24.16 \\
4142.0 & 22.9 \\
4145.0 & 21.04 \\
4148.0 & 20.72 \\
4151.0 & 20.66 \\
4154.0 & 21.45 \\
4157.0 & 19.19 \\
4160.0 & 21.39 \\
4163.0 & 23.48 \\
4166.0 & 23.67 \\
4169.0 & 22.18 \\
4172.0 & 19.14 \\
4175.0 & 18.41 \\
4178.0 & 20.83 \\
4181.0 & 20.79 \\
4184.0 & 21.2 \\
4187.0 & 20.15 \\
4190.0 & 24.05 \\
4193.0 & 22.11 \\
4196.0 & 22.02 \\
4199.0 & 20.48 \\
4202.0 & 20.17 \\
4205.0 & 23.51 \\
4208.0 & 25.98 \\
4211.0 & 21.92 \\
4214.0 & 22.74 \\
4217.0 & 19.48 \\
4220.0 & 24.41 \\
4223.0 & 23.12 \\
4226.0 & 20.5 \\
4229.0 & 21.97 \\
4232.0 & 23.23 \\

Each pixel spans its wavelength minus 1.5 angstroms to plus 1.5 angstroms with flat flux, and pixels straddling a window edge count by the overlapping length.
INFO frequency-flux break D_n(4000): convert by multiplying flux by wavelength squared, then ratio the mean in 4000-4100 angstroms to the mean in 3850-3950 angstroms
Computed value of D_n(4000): 1.45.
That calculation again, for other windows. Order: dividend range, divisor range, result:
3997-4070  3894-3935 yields 1.47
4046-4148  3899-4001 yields 1.33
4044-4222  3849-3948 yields 1.46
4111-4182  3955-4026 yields 1.20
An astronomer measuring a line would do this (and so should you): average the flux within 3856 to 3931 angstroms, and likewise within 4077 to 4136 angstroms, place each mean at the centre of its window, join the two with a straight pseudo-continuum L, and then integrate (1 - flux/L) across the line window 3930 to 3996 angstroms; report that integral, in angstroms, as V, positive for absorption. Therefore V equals 5.62 angstroms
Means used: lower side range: 16.4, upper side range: 19.8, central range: 16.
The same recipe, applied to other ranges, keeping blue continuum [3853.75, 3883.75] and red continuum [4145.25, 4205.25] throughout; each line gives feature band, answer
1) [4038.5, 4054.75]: -2.7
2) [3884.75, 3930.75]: 1.5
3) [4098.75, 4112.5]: 2.1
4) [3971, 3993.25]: 0.7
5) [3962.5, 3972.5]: 4.2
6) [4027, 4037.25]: -2.0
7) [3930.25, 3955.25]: 2.4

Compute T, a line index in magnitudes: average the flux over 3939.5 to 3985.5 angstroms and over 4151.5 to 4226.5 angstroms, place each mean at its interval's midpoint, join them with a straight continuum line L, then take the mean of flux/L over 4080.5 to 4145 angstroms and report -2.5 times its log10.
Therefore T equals -0.02 mag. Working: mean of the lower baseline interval 15.9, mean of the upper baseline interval 21.7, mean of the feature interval 20.2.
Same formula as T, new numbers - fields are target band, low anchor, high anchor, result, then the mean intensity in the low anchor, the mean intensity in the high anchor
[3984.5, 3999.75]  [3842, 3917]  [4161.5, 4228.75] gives -0.12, 16.4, 21.8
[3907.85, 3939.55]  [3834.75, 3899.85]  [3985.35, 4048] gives 0.15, 15.5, 22.3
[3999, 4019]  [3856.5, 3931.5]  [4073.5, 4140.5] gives -0.24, 16.3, 20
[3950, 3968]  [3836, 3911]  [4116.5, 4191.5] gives 0.15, 15.9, 21.3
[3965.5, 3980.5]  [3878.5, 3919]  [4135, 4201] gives 0.31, 15.9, 21.4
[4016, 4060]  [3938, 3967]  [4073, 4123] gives -0.23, 16.6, 19.6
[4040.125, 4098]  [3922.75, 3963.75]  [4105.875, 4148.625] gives -0.11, 16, 20.7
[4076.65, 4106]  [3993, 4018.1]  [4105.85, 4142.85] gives 0.08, 22.3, 20.6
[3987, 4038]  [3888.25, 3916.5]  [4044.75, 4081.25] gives -0.13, 16.8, 21.3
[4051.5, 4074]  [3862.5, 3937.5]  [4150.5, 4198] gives -0.13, 15.8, 21.3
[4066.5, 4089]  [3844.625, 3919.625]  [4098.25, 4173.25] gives -0.07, 16.4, 20.5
